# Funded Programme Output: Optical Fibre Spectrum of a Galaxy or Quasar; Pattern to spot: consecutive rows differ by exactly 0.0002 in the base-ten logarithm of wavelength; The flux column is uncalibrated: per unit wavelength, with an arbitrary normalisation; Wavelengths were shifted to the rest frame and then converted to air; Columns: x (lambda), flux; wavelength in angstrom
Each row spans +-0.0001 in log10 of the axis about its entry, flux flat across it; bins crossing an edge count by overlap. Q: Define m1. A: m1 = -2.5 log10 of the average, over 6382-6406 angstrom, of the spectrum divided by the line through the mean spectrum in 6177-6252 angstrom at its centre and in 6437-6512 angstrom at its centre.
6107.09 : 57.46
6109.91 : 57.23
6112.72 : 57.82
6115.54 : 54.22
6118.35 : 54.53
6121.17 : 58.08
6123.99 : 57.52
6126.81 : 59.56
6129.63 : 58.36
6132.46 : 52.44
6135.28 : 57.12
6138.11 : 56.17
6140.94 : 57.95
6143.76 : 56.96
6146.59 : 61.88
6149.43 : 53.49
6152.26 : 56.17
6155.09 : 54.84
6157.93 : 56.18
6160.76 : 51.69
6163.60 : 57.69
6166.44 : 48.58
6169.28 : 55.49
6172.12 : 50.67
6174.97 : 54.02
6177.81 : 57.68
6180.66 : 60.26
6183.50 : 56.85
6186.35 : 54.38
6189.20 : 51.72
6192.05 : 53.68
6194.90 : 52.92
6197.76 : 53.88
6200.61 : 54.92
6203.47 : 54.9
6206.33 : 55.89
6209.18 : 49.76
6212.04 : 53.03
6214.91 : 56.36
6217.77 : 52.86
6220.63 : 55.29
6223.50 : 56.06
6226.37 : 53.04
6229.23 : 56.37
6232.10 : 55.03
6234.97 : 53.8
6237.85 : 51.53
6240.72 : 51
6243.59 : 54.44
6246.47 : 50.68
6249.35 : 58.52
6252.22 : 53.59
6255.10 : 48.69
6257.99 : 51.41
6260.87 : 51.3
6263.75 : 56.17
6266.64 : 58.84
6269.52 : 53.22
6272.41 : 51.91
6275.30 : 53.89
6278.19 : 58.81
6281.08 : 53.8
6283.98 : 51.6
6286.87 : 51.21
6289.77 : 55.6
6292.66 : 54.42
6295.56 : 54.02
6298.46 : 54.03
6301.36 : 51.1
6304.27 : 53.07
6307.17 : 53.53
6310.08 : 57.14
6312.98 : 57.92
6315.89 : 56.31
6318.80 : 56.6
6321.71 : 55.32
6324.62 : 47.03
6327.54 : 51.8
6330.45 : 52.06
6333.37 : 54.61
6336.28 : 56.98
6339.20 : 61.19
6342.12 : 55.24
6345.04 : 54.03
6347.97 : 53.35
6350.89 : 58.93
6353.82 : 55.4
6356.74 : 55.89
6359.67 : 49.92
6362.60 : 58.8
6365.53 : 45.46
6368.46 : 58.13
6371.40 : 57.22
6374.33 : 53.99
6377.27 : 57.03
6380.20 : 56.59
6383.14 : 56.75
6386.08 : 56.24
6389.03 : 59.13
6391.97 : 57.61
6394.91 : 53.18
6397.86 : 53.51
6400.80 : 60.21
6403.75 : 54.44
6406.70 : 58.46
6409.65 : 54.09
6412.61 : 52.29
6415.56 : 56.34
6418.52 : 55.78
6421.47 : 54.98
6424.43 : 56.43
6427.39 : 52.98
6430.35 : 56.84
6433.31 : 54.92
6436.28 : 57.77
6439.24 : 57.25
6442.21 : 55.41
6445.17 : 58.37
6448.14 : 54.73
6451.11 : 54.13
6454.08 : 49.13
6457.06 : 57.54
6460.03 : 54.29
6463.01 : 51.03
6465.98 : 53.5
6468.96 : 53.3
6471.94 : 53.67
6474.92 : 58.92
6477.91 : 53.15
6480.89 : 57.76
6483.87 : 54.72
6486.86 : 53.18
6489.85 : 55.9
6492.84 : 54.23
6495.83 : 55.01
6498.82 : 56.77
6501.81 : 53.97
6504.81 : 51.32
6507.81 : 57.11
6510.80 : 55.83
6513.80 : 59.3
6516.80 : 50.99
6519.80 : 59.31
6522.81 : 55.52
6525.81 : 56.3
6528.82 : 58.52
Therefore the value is -0.03 mag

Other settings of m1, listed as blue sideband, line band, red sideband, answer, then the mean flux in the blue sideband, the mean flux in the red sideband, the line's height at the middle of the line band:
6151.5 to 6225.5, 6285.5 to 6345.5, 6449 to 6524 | 0.002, 54.4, 54.8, 54.6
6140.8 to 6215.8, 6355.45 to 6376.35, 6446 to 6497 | 0.006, 54.8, 54.4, 54.6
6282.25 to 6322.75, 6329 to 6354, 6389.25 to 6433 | -0.018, 54.4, 55.6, 54.8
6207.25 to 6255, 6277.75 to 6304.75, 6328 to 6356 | 0.023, 53.7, 55.6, 54.8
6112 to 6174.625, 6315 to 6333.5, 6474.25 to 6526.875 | 0.048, 55.7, 55.5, 55.6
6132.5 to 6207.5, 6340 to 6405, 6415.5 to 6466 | -0.009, 55.2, 55.1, 55.1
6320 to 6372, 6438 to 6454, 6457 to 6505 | -0.016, 54.5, 54.6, 54.6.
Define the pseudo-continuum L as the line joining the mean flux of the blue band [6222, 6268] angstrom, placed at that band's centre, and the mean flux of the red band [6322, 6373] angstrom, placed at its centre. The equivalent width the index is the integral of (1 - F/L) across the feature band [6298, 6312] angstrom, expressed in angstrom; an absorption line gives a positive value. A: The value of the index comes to 0.1 angstrom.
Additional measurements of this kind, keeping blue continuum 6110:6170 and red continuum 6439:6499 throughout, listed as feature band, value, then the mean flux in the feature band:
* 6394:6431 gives -0.2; 55.3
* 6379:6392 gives -0.5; 57.2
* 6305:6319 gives -0.2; 56.1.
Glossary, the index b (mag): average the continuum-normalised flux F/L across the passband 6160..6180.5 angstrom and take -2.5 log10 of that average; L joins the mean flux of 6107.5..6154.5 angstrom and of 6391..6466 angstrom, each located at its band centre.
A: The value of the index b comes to 0.05 mag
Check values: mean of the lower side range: 56.8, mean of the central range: 54.1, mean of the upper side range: 55.2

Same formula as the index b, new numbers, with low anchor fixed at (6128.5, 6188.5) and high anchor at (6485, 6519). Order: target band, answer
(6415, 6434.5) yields -0.01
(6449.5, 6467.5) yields 0.04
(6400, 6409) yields -0.04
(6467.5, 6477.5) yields 0.00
